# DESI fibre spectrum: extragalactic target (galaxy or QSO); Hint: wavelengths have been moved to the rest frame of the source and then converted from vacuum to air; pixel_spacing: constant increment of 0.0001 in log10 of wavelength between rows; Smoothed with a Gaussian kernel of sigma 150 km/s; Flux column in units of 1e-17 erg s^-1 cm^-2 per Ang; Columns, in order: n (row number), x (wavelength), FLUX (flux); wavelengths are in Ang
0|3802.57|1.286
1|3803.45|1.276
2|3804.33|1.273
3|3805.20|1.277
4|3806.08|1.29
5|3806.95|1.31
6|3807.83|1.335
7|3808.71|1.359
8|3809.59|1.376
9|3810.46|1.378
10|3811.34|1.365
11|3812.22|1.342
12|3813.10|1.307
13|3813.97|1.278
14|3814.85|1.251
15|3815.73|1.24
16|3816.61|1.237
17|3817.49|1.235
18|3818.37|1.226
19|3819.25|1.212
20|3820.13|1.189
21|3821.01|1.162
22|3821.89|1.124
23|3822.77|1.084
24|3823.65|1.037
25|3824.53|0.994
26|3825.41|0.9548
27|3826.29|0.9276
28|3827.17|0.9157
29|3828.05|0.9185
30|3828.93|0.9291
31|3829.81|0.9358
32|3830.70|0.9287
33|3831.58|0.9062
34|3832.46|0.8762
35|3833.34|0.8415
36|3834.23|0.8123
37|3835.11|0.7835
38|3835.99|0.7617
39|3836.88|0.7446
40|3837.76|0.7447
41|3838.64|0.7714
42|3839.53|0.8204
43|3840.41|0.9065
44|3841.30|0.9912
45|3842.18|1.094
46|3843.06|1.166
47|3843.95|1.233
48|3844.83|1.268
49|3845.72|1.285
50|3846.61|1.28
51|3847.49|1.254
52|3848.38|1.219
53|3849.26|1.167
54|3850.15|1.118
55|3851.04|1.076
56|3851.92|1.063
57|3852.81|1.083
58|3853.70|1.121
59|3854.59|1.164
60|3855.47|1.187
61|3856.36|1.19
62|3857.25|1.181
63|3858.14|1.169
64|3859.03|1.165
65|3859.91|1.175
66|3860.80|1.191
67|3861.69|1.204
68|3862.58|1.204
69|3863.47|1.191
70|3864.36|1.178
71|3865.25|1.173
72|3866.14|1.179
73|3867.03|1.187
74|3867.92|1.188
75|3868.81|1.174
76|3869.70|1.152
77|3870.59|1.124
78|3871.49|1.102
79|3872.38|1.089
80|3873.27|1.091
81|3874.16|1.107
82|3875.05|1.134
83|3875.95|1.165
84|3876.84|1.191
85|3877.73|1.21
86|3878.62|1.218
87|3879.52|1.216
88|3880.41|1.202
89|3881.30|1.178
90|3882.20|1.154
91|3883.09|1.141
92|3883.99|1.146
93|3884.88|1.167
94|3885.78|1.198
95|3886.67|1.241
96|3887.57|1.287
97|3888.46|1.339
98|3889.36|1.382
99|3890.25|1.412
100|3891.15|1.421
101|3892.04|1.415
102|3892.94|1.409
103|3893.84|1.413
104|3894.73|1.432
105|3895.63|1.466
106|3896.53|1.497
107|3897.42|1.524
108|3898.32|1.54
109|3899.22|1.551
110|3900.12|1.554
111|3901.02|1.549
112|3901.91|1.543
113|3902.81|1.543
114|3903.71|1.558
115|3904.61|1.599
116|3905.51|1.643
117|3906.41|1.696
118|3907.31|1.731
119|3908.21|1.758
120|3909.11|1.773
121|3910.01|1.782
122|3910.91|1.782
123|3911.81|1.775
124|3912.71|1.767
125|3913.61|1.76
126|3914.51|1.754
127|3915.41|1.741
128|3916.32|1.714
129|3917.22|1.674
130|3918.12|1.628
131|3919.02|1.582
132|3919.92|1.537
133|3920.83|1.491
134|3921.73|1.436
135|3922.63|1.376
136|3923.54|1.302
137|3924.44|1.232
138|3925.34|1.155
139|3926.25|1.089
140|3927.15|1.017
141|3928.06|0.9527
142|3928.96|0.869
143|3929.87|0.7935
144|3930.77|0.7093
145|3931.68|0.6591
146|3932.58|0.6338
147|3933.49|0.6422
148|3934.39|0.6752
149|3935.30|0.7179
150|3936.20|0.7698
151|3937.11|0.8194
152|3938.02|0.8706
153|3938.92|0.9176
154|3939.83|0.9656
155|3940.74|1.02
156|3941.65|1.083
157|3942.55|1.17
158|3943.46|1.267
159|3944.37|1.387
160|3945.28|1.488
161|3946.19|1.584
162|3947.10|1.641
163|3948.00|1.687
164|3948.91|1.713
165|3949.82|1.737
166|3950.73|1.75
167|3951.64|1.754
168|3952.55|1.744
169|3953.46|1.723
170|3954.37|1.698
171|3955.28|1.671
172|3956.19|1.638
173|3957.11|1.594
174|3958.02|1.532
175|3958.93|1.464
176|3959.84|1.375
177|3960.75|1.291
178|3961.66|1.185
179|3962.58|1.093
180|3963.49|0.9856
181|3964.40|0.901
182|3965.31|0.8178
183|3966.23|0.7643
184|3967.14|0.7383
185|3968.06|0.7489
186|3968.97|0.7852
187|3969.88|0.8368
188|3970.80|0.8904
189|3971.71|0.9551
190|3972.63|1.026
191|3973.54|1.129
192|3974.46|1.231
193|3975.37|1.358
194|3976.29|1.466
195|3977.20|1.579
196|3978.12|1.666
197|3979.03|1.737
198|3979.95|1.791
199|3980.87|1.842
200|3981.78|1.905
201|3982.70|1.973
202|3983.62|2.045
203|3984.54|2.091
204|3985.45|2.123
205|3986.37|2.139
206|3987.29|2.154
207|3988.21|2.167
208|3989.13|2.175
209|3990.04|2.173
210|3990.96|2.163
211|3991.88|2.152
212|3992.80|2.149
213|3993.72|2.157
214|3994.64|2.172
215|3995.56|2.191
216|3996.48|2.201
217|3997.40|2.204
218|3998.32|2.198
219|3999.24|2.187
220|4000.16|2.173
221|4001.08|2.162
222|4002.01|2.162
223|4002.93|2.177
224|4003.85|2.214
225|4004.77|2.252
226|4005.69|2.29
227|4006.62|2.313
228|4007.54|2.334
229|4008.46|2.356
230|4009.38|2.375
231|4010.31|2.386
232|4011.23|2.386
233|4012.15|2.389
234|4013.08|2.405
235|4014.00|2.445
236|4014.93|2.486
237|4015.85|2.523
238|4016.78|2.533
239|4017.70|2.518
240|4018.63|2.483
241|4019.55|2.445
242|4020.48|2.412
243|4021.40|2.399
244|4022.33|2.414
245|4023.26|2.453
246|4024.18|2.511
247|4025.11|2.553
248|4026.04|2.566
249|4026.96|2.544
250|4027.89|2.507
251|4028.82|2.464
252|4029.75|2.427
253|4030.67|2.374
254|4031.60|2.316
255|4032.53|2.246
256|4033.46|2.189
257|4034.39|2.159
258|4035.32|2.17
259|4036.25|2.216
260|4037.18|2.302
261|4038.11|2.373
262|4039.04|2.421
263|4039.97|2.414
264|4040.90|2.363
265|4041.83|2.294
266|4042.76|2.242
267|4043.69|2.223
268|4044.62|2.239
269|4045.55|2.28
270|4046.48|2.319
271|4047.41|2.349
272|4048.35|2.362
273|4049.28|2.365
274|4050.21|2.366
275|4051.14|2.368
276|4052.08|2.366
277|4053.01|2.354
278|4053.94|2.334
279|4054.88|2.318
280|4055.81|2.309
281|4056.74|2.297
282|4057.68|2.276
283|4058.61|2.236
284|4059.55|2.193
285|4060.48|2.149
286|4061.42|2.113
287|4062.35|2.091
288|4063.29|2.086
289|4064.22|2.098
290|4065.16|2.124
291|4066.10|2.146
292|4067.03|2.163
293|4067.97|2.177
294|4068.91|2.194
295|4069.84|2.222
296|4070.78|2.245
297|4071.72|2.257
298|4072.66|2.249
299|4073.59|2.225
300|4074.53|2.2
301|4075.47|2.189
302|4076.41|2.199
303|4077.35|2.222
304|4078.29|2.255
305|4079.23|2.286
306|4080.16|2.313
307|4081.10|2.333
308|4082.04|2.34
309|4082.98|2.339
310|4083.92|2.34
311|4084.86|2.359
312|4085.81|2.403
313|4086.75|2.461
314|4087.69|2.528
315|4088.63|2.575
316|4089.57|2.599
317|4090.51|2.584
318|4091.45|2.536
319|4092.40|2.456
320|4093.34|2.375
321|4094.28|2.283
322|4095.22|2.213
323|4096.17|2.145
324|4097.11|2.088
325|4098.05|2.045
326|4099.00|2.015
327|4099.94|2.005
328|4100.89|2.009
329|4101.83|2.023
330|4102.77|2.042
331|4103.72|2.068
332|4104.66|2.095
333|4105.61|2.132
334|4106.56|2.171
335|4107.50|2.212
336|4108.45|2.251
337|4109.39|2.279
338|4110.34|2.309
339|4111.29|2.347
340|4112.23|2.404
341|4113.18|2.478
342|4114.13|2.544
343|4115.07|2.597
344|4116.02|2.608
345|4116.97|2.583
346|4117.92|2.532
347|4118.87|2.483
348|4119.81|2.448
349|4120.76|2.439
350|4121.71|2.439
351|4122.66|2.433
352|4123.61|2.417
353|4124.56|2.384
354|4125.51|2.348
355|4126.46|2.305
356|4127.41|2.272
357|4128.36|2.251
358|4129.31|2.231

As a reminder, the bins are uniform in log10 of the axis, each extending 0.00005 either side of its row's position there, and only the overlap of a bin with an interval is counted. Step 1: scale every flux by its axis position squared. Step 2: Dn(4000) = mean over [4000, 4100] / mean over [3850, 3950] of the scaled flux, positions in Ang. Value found 1.9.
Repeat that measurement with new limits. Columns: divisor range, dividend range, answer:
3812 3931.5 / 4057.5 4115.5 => 2.02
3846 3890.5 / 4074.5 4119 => 2.19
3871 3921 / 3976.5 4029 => 1.64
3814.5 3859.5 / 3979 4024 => 2.31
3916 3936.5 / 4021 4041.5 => 2.25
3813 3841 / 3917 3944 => 1.13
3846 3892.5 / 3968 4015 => 1.74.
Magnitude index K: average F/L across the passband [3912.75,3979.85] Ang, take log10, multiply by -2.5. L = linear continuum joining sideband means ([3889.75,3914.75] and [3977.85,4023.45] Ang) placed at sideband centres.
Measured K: 0.43 mag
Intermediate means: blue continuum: 1.59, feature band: 1.26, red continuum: 2.23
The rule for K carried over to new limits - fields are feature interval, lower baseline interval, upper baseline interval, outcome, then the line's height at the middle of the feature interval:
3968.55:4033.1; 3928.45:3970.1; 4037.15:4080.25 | -0.23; 1.68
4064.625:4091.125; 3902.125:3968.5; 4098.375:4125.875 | -0.09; 2.12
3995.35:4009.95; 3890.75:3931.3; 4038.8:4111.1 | -0.17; 1.91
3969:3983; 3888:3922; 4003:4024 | 0.45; 2.12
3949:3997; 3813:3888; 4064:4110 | 0.07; 1.7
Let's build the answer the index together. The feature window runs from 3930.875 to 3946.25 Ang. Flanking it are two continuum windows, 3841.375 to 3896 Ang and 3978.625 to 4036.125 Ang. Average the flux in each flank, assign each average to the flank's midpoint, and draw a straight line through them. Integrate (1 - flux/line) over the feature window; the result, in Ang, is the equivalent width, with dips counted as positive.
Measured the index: 6.9 Ang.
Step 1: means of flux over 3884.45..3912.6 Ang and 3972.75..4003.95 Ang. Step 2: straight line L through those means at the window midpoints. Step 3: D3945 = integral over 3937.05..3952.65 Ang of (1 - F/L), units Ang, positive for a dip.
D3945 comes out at 3.42 Ang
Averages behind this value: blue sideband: 1.52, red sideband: 1.97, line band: 1.37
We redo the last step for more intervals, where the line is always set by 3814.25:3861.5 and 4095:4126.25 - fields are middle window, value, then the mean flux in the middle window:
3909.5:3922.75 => -2.3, 1.66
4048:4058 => -1.5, 2.34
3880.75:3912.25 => -3.4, 1.47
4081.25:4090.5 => -1.1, 2.44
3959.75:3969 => 3.8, 0.964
